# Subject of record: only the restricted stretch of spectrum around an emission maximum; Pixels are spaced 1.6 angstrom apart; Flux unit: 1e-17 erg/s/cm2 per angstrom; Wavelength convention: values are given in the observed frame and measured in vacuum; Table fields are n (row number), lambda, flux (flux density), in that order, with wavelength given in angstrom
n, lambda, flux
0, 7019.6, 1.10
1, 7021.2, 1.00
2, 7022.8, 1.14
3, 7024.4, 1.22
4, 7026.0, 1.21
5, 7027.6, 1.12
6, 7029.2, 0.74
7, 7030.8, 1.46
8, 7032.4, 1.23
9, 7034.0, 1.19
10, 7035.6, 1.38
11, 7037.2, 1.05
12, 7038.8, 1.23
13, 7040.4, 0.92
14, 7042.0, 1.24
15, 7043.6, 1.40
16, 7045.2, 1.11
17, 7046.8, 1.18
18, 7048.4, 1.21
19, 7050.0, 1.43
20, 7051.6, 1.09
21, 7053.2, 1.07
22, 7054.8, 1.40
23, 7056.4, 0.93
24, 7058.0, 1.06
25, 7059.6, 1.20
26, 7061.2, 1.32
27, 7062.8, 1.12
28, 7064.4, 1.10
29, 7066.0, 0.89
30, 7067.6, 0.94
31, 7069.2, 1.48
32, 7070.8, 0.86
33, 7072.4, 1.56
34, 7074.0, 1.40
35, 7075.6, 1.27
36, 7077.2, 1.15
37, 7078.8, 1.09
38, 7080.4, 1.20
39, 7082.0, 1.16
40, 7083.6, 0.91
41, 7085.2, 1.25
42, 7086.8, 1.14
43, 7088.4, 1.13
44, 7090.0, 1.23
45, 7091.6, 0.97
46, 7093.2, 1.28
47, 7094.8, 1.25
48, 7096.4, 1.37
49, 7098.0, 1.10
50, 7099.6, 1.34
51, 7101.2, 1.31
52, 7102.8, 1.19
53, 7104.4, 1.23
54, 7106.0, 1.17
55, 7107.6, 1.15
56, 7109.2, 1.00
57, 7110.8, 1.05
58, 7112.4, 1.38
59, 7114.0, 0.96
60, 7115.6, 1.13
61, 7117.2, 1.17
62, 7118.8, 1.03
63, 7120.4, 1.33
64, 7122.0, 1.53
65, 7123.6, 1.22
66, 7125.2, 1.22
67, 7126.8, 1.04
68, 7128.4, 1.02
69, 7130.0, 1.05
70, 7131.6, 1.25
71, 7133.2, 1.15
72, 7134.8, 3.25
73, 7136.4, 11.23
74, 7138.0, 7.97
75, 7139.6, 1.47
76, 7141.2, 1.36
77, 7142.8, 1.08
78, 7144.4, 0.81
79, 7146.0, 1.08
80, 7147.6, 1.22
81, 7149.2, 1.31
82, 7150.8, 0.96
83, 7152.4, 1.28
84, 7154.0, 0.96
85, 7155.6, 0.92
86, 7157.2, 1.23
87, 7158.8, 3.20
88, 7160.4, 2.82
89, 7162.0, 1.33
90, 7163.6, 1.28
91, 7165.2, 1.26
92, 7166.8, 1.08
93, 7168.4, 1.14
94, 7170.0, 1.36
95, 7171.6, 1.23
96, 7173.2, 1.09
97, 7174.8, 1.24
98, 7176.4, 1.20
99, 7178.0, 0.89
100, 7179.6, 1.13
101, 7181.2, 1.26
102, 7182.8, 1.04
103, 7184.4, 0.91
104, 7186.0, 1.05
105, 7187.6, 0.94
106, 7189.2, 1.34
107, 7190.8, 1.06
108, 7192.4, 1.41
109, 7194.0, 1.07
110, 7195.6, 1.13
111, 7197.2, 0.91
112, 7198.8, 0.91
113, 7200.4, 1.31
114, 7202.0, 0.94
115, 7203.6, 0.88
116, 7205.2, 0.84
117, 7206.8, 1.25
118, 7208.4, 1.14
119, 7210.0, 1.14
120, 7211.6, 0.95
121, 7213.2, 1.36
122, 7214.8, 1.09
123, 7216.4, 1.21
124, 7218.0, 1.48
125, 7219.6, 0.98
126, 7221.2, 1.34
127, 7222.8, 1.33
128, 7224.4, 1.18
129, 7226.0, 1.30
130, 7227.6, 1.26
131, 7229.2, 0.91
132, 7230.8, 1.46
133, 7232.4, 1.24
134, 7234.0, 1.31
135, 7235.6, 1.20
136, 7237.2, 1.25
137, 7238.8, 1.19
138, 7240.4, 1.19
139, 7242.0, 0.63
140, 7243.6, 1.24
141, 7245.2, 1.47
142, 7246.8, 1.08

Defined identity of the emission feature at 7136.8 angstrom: H-alpha 6563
